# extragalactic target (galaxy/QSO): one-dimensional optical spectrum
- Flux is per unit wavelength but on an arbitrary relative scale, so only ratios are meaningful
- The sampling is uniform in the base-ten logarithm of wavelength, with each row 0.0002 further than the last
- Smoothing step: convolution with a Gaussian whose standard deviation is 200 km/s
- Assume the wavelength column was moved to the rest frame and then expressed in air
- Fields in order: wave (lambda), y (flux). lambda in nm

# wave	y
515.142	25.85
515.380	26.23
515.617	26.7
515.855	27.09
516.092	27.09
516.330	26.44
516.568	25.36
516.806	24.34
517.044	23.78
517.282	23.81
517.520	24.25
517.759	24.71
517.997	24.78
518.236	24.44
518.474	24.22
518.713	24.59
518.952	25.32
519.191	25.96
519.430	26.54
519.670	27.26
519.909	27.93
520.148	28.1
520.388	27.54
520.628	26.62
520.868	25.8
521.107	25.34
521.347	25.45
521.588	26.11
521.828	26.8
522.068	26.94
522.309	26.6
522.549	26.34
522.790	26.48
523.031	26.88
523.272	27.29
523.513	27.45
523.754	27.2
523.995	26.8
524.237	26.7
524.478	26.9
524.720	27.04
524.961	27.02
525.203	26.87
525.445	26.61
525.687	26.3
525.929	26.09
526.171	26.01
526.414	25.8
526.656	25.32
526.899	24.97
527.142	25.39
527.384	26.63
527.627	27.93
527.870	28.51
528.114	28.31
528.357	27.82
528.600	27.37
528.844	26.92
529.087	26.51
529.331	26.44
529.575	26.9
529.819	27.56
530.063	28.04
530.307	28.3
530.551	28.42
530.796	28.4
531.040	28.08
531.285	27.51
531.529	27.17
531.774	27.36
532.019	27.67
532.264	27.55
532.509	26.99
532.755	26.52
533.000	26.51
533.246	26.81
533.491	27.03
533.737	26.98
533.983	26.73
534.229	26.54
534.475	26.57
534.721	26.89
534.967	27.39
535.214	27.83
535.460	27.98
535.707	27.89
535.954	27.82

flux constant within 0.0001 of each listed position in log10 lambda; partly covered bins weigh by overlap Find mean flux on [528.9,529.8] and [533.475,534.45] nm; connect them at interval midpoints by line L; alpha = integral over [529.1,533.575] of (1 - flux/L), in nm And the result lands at -0.11 nm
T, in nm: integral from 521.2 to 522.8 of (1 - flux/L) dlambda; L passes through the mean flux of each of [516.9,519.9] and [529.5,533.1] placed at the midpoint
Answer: -0.04 nm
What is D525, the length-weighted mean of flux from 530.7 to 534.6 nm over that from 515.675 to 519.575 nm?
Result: 1.08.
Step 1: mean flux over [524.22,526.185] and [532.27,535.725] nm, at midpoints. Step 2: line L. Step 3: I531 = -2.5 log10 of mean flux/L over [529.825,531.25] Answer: -0.05 mag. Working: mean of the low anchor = 26.7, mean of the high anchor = 27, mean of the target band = 28.1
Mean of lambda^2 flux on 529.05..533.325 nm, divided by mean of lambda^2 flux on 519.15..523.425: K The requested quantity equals 1.07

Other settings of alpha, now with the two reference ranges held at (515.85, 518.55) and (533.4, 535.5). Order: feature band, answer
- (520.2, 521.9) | -0.06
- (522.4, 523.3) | -0.04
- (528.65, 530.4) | -0.05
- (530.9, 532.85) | -0.05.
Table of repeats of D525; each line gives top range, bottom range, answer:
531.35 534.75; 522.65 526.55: 1.01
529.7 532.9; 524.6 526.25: 1.04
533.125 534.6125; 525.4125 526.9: 1.03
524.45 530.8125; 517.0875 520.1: 1.06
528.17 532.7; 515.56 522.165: 1.06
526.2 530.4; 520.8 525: 1.01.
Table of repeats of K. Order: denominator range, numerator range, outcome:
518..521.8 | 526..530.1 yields 1.06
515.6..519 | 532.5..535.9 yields 1.15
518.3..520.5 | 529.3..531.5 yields 1.10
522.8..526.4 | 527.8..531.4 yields 1.05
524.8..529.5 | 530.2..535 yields 1.04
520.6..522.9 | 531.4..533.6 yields 1.07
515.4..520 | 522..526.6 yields 1.07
